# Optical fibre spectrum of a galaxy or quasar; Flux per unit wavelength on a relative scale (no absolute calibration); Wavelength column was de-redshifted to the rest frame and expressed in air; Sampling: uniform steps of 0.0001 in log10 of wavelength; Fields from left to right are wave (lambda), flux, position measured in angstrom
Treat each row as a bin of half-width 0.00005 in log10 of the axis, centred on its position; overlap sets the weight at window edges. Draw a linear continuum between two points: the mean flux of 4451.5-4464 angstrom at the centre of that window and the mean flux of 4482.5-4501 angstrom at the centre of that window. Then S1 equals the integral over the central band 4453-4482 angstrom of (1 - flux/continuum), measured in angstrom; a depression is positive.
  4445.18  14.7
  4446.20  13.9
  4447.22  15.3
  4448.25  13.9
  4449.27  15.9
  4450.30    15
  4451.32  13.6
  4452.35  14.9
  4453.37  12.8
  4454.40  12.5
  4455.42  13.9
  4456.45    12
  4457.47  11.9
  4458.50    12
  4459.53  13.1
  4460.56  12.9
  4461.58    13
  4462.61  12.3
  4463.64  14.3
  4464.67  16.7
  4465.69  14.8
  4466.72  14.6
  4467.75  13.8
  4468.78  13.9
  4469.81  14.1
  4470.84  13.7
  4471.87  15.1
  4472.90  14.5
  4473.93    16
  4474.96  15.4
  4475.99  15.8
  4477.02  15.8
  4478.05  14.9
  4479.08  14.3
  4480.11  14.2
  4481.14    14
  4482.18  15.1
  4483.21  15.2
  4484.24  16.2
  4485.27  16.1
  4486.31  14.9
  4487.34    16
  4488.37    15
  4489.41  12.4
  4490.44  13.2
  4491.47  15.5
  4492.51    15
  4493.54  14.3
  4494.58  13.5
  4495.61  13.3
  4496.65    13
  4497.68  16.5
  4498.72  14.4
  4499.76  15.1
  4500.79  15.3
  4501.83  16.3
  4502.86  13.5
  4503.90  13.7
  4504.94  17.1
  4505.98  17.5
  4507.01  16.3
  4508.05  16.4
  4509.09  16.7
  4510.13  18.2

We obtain -1.19 angstrom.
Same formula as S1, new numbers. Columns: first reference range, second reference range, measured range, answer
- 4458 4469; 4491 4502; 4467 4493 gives -1.1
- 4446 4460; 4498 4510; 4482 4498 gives 0.5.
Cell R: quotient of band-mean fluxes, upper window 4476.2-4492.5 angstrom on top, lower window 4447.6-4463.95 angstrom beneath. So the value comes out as 1.1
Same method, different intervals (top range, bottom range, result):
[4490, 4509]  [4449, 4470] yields 1.10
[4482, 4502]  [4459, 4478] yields 1.02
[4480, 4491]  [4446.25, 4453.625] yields 1.02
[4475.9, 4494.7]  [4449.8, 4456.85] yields 1.09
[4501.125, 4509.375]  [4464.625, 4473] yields 1.10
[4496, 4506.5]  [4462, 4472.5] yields 1.06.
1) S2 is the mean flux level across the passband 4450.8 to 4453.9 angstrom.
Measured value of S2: 13.8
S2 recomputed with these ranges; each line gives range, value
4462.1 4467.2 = 14.5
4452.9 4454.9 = 12.6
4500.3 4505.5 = 15.2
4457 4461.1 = 12.5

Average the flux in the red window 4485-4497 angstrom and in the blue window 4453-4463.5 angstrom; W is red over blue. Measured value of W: 1.1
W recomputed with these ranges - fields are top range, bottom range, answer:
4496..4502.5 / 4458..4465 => 1.12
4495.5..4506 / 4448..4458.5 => 1.11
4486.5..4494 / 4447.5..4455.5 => 1.03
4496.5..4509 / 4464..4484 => 1.05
